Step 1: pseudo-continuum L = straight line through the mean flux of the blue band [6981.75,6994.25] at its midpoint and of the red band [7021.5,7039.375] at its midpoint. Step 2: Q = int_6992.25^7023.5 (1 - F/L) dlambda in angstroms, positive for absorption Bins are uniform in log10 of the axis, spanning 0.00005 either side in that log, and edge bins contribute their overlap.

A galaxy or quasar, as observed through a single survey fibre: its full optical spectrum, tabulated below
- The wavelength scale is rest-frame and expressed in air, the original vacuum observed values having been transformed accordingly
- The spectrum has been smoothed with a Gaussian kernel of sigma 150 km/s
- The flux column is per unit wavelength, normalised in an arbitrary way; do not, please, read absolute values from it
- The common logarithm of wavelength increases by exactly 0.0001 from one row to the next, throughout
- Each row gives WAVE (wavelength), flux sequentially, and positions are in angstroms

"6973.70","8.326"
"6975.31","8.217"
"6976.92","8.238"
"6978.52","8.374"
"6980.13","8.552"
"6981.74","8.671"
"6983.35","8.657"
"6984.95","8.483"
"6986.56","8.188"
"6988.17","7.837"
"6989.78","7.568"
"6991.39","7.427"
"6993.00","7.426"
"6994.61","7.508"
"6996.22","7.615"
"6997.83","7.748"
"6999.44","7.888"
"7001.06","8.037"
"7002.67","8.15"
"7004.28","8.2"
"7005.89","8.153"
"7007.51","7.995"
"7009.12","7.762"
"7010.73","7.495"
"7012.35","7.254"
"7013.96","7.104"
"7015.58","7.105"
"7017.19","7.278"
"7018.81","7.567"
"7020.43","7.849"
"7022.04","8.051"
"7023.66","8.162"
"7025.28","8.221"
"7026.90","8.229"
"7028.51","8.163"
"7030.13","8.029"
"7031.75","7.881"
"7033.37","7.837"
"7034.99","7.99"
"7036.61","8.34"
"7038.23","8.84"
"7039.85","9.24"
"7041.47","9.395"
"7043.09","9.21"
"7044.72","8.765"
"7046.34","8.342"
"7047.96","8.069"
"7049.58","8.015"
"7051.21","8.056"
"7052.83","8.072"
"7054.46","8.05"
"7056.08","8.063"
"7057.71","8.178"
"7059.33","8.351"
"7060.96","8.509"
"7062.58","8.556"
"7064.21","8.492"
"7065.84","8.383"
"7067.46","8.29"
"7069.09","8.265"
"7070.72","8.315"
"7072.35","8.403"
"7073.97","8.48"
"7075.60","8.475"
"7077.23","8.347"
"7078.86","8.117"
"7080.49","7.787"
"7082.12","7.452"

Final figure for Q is 1.42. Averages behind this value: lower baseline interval 7.97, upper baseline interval 8.18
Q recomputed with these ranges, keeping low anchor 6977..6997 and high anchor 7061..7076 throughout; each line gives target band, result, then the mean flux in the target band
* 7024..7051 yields -0.4 angstroms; 8.4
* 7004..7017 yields 0.9 angstroms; 7.6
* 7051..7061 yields 0.2 angstroms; 8.16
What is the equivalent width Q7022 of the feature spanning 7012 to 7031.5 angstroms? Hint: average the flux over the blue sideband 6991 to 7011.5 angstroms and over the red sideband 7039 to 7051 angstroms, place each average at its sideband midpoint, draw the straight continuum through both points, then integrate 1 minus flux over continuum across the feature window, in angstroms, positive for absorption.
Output 1.1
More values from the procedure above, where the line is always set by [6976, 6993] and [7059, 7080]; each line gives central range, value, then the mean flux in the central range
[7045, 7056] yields 0.3 angstroms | 8.13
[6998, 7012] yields 0.5 angstroms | 7.93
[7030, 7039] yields 0.1 angstroms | 8.16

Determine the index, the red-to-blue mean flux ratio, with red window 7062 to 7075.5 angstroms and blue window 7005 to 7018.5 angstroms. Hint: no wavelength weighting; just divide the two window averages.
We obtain 1.12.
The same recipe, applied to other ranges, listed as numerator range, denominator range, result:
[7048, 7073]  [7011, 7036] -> 1.06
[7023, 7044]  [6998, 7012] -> 1.06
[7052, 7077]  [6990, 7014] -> 1.08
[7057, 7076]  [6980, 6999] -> 1.06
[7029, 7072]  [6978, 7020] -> 1.07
